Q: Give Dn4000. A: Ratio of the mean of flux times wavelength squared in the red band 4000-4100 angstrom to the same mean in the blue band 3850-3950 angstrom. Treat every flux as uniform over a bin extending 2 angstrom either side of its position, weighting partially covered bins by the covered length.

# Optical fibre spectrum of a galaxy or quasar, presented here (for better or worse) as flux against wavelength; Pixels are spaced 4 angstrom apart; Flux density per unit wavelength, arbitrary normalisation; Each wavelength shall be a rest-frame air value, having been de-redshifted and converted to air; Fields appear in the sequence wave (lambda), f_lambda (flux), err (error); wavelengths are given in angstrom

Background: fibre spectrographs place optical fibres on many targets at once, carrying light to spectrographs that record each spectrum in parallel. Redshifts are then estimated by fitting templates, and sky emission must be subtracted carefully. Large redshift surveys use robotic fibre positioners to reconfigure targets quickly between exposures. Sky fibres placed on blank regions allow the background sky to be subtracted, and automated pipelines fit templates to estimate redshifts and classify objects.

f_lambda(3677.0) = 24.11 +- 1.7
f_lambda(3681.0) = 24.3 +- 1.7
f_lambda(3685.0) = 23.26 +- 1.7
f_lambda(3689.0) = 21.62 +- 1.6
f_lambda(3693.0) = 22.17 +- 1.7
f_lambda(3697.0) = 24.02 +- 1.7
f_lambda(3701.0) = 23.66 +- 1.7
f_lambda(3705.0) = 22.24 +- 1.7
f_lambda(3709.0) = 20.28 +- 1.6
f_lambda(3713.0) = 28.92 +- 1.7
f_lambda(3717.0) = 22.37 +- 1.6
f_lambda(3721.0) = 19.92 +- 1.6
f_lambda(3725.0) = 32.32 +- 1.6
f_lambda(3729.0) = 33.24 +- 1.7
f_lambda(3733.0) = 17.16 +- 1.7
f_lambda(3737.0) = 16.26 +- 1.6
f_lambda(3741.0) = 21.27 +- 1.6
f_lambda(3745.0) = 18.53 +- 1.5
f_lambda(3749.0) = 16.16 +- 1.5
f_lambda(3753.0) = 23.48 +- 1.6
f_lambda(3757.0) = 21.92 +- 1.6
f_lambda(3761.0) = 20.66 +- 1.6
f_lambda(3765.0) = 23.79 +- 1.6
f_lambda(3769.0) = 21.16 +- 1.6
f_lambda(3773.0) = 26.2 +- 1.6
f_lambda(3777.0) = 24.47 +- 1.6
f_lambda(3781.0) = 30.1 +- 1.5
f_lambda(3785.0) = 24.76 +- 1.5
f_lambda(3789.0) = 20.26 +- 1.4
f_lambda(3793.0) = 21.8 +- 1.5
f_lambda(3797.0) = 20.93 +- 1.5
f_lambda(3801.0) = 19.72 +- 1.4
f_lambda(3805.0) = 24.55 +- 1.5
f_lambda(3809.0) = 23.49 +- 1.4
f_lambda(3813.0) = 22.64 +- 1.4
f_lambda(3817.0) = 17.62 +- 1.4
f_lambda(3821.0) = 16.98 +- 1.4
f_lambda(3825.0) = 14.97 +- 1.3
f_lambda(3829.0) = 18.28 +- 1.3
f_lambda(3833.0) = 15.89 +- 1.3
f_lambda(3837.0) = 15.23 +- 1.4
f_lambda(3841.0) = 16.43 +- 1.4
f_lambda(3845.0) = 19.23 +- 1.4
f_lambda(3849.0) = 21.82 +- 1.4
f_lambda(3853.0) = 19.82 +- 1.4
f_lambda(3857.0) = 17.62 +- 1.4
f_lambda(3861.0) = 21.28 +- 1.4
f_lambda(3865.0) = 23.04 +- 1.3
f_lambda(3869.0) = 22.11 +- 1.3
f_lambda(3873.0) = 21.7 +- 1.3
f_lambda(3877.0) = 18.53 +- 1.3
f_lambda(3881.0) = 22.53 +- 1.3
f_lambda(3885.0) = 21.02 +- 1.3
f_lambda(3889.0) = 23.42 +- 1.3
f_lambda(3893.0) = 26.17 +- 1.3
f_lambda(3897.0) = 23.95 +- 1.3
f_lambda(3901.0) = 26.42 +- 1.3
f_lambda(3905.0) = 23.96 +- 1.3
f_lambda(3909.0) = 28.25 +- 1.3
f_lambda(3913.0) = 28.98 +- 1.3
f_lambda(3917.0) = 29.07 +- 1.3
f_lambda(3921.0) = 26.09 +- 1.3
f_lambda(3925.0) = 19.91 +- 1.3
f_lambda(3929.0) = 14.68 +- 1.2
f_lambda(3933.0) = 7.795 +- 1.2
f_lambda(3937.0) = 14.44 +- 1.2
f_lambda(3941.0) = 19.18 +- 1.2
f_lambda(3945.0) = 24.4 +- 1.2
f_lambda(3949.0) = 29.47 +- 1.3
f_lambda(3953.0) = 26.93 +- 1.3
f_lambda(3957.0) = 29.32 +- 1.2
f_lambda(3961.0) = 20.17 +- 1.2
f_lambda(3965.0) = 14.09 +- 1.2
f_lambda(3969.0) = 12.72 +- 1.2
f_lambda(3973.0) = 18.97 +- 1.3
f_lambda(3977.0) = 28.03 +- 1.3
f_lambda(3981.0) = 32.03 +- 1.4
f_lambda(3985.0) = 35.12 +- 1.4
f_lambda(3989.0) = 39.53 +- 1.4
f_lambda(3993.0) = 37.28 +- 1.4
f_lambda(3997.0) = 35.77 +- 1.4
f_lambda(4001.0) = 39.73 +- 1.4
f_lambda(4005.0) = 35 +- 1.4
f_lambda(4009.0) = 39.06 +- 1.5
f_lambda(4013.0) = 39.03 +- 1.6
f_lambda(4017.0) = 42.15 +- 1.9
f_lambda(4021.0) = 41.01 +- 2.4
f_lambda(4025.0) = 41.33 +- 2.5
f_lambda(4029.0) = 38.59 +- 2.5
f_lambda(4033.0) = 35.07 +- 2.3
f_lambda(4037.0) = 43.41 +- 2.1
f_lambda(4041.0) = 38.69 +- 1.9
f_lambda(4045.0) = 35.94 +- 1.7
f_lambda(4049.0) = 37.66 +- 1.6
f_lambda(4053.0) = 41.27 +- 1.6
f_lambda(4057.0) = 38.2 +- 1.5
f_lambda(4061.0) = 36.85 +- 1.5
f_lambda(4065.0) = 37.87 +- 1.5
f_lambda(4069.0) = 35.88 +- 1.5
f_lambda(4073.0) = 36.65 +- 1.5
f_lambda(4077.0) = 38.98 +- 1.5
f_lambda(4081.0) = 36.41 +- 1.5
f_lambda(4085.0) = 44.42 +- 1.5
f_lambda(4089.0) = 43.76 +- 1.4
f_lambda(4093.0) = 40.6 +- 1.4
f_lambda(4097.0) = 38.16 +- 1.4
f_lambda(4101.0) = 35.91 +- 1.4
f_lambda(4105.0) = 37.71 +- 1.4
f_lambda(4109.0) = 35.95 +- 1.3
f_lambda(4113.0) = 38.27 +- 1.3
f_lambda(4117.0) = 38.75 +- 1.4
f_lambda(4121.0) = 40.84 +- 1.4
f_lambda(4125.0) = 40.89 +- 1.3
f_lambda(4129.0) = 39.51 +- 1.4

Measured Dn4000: 1.90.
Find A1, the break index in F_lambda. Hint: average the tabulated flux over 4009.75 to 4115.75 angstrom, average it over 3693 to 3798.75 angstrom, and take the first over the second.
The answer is 1.7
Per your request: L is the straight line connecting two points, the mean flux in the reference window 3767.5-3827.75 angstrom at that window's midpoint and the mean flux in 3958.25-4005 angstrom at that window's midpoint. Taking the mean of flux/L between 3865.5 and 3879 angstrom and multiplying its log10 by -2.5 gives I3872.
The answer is 0.17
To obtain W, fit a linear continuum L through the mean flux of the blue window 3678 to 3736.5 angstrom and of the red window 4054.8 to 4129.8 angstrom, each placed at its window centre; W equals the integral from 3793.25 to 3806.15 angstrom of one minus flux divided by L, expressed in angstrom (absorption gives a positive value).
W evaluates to 2.7 angstrom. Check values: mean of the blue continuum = 23.8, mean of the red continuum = 38.7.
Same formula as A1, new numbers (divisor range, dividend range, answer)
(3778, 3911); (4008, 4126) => 1.82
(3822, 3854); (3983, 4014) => 2.13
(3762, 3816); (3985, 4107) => 1.67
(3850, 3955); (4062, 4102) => 1.74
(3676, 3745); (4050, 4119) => 1.66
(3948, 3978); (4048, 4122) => 1.75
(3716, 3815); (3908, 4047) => 1.31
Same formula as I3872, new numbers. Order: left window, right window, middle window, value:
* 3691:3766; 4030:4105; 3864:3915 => 0.26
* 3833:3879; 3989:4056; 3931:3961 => 0.37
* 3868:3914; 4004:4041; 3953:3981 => 0.44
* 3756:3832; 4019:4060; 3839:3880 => 0.29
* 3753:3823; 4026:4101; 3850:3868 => 0.28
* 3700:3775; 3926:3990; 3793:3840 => 0.18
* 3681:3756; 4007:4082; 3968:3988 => 0.31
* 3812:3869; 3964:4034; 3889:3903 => -0.05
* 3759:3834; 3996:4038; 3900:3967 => 0.39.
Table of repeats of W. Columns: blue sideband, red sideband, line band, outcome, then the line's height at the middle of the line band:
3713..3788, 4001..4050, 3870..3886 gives 5.0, 30.5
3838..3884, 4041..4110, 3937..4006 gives 5.2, 29.6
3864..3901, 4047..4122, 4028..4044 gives -1.8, 34.8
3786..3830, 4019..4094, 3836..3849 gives 2.9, 22.9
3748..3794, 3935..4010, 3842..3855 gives 2.6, 24.9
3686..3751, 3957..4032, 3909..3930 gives 3.7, 29.9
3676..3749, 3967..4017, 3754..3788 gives 1.4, 25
